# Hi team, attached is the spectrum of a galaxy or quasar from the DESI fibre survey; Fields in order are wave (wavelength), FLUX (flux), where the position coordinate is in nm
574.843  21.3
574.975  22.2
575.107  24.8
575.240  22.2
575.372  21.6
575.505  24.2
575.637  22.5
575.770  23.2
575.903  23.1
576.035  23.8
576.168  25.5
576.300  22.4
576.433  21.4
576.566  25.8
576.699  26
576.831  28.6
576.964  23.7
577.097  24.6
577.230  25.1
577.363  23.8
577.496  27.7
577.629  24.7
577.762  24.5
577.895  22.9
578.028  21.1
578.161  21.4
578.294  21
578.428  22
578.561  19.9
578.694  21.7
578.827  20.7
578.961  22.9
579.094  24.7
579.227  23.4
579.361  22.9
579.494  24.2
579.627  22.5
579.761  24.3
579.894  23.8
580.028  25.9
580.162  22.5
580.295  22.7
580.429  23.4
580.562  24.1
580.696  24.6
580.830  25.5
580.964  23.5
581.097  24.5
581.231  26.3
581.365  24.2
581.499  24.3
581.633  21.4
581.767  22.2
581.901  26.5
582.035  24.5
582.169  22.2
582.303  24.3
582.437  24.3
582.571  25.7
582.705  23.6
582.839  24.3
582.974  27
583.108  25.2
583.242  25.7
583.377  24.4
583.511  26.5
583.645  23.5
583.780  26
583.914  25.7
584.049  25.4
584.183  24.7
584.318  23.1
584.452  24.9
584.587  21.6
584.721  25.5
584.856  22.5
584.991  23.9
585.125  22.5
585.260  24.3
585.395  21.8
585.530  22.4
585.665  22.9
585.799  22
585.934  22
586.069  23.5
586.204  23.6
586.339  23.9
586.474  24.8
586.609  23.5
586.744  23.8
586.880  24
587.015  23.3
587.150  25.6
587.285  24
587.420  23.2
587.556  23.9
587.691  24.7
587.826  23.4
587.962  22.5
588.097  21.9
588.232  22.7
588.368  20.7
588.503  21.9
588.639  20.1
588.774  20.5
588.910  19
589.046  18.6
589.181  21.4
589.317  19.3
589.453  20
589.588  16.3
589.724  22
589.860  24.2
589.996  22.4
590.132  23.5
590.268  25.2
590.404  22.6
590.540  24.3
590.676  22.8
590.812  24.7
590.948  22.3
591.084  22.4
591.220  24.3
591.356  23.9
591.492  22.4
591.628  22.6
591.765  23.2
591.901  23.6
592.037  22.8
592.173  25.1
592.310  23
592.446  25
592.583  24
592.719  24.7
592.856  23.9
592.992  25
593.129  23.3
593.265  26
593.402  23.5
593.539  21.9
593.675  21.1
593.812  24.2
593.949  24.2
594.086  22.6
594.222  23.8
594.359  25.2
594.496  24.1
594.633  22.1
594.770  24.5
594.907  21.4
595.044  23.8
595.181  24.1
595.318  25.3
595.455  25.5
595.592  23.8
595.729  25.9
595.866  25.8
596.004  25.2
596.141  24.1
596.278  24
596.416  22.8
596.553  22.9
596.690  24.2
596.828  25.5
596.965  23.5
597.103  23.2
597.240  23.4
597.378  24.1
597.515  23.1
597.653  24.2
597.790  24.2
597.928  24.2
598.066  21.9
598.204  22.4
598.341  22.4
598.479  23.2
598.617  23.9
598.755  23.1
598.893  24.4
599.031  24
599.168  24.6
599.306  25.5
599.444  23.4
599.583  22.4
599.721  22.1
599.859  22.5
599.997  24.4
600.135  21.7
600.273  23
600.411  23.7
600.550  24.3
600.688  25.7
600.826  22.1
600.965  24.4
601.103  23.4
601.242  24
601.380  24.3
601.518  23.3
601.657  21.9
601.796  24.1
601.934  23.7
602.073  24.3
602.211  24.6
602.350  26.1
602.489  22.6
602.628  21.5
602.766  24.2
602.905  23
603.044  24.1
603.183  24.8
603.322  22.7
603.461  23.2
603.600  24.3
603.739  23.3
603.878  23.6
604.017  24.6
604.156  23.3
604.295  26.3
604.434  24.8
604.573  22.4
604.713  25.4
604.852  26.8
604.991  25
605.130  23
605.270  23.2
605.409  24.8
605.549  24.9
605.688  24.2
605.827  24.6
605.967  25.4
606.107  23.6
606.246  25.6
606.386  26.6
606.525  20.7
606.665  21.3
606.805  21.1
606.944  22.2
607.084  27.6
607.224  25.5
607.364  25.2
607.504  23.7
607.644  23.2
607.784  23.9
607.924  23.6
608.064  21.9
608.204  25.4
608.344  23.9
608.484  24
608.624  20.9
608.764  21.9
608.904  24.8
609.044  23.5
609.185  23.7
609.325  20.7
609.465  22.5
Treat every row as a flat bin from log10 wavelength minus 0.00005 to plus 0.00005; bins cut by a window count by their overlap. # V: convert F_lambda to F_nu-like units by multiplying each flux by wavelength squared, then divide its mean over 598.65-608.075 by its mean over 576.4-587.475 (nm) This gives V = 1.07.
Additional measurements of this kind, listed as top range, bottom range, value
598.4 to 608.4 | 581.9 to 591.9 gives 1.09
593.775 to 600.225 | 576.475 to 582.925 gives 1.06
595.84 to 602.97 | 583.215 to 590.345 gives 1.07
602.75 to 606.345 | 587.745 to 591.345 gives 1.16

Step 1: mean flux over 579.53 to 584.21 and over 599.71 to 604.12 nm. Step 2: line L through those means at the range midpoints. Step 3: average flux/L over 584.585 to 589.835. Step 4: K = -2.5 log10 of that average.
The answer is 0.08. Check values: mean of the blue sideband 24.4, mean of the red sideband 23.6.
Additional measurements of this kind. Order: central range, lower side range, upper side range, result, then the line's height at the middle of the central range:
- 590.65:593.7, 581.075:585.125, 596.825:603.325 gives 0.018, 24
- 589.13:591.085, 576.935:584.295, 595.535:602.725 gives 0.076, 23.8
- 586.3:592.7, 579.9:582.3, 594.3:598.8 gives 0.054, 23.9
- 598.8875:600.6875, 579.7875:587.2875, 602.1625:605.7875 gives 0.023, 24.1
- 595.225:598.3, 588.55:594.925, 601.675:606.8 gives -0.034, 23.3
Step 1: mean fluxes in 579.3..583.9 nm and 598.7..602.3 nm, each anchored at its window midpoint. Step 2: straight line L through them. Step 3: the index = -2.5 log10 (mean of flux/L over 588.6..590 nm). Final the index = 0.19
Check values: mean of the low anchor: 24.3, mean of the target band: 20.3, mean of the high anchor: 23.7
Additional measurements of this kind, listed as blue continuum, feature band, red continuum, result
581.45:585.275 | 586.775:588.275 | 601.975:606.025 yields 0.03 mag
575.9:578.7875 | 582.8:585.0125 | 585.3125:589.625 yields -0.09 mag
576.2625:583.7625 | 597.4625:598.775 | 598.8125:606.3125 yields 0.03 mag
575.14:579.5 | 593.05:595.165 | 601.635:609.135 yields 0.01 mag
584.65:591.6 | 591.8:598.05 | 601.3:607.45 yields -0.03 mag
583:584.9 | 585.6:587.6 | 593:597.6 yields 0.04 mag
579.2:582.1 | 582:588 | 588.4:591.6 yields -0.05 mag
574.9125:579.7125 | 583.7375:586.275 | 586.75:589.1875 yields -0.04 mag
